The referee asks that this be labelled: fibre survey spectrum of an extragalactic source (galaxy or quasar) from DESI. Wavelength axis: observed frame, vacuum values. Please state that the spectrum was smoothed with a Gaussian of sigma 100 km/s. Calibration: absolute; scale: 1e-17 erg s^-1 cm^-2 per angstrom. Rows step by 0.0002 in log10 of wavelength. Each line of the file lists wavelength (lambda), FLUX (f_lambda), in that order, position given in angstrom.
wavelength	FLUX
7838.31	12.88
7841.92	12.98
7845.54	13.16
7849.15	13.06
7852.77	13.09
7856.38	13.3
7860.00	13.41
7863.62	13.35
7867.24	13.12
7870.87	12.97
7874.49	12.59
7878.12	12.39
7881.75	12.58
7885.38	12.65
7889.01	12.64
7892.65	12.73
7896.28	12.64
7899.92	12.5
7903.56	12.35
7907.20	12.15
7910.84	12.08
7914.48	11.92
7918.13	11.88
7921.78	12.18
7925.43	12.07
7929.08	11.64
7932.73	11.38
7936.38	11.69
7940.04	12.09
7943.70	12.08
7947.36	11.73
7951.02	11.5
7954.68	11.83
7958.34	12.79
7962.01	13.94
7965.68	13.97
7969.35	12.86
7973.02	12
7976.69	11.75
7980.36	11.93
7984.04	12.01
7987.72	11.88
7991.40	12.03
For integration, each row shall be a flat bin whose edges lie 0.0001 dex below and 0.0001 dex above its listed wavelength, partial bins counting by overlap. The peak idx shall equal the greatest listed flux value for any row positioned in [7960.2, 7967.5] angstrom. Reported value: 13.97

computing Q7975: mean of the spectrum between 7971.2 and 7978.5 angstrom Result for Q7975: 11.9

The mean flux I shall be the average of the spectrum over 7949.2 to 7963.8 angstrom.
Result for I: 12.5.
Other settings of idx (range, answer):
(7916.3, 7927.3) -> 12.18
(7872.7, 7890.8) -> 12.65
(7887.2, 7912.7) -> 12.73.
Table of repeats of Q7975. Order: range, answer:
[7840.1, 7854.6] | 13.1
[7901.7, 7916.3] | 12.1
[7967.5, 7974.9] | 12.4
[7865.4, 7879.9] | 12.8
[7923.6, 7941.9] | 11.8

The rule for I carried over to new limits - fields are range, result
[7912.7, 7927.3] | 12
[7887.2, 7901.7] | 12.6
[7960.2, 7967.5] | 14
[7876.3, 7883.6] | 12.5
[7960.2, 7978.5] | 12.9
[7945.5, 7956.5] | 11.7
